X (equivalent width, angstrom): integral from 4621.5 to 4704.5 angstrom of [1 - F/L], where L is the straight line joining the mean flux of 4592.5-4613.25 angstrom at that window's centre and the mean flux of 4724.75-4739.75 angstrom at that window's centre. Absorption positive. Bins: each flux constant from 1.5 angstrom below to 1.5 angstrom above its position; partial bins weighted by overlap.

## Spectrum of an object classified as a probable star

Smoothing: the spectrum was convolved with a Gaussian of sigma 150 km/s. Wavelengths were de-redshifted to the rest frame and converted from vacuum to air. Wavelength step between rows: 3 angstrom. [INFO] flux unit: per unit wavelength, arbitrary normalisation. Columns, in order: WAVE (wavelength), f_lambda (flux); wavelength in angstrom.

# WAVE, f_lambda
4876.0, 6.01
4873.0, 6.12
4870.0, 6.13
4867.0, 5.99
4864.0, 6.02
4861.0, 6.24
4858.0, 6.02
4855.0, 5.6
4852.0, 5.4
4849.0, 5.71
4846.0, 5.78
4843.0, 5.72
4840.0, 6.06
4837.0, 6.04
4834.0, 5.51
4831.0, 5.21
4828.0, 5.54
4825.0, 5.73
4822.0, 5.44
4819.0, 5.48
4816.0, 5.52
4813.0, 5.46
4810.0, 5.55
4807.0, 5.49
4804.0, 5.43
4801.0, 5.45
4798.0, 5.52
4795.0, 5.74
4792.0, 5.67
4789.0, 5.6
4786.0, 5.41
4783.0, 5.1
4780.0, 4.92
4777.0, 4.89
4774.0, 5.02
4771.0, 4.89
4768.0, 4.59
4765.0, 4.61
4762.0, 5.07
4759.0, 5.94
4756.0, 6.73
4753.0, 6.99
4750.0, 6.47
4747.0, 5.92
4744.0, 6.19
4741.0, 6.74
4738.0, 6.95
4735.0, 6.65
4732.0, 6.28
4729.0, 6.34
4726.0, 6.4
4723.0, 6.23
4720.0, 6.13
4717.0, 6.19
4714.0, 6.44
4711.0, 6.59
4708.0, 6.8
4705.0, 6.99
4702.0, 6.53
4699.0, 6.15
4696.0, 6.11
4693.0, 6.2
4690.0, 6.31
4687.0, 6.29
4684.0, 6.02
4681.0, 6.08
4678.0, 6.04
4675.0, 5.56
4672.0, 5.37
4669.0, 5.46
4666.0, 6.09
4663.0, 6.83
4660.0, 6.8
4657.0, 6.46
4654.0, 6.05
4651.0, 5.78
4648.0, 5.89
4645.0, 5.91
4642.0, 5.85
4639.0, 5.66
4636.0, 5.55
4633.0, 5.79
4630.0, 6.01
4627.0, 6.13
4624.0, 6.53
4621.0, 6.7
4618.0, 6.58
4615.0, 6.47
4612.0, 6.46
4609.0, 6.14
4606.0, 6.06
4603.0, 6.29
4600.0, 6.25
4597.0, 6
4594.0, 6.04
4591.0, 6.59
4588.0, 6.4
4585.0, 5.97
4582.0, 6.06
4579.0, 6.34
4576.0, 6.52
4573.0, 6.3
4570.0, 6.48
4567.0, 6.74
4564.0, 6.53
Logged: 3.5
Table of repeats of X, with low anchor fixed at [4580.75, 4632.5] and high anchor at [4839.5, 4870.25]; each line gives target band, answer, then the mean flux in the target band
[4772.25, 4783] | 1.84 angstrom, 4.96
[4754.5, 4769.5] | 1.56 angstrom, 5.39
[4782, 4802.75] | 1.59 angstrom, 5.51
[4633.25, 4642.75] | 0.81 angstrom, 5.69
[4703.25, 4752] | -3.15 angstrom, 6.46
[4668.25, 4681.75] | 1.01 angstrom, 5.69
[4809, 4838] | 1.84 angstrom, 5.54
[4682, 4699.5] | -0.14 angstrom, 6.18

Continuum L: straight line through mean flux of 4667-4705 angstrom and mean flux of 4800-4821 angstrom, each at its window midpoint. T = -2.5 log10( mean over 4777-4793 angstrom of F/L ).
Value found 0.06 mag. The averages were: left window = 6.05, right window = 5.48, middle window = 5.29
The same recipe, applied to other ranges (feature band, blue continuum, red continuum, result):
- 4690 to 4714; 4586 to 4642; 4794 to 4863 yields -0.09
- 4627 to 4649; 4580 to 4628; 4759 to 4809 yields 0.05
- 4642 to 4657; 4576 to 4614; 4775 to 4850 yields 0.02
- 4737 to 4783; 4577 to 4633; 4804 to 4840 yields 0.01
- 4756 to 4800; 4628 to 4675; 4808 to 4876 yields 0.11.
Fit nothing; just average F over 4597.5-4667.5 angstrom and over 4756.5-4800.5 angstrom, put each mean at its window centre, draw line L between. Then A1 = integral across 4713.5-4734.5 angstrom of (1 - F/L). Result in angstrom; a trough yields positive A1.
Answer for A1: -2.6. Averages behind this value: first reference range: 6.18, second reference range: 5.25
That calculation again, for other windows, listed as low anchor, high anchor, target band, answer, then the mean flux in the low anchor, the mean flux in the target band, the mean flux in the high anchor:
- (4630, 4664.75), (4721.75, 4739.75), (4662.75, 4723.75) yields 0.90 angstrom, 6.05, 6.2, 6.48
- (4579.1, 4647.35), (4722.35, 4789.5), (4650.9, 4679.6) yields -0.10 angstrom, 6.16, 6.06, 5.82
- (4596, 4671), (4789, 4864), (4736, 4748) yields -1.26 angstrom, 6.15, 6.48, 5.64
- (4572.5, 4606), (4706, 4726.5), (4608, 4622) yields -0.44 angstrom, 6.24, 6.47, 6.41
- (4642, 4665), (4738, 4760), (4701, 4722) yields -0.48 angstrom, 6.22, 6.52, 6.47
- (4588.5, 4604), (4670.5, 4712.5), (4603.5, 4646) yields 0.66 angstrom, 6.24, 6.14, 6.22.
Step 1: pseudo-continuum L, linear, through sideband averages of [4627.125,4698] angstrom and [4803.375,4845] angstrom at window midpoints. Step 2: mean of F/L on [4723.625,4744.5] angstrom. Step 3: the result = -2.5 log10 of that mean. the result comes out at -0.12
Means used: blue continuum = 6.01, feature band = 6.51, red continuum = 5.59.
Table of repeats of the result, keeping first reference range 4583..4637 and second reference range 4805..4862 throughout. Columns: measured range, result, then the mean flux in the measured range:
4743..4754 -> -0.090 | 6.37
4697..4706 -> -0.090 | 6.51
